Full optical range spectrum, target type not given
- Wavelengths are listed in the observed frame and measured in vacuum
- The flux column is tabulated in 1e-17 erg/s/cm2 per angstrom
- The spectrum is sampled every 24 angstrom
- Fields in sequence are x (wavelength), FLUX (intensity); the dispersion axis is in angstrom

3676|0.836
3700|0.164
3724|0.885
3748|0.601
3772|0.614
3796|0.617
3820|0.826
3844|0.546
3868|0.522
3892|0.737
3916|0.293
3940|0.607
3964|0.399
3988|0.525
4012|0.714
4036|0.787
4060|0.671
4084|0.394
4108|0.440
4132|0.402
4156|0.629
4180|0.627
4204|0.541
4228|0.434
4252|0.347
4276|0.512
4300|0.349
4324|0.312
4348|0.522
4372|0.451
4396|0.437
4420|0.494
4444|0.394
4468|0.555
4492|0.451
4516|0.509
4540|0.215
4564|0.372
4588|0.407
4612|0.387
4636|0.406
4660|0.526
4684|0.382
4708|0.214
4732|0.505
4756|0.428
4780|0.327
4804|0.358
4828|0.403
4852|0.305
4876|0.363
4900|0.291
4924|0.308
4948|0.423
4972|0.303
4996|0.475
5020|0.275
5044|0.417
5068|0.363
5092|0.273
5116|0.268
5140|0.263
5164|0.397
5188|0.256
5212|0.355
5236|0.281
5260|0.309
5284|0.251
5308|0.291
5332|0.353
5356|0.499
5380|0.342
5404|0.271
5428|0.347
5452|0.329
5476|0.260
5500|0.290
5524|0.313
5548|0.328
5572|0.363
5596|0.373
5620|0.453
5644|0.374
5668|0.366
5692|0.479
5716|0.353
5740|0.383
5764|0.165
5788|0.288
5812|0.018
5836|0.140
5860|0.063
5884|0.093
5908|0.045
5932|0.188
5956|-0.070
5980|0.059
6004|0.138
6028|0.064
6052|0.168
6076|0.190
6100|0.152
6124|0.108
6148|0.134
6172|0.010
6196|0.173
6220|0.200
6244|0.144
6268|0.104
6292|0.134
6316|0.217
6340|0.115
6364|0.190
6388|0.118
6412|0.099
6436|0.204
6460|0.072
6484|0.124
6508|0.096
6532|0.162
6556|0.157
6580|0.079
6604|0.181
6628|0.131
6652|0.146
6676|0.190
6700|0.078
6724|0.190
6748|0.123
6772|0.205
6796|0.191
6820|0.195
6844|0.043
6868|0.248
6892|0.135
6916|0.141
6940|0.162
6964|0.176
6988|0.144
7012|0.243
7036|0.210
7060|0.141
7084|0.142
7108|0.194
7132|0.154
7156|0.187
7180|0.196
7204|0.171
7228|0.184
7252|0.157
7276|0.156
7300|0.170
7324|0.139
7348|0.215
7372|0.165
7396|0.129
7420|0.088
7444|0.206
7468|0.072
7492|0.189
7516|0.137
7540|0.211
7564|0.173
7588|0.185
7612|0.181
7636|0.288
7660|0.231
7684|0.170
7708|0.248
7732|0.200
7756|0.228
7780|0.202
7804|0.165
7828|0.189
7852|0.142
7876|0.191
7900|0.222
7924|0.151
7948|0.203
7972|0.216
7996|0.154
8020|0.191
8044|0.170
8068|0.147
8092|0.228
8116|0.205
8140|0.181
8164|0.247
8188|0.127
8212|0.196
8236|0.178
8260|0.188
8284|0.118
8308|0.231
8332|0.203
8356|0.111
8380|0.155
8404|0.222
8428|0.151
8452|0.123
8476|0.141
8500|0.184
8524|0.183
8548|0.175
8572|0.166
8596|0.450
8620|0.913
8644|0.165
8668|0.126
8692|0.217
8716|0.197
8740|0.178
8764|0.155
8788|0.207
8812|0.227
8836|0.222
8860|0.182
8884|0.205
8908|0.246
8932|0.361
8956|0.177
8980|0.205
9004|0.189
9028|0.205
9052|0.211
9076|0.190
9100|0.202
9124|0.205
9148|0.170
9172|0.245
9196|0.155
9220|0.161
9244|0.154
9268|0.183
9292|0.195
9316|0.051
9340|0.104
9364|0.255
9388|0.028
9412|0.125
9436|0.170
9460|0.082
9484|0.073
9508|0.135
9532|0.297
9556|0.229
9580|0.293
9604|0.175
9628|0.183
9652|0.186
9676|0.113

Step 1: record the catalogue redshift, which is 1.31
